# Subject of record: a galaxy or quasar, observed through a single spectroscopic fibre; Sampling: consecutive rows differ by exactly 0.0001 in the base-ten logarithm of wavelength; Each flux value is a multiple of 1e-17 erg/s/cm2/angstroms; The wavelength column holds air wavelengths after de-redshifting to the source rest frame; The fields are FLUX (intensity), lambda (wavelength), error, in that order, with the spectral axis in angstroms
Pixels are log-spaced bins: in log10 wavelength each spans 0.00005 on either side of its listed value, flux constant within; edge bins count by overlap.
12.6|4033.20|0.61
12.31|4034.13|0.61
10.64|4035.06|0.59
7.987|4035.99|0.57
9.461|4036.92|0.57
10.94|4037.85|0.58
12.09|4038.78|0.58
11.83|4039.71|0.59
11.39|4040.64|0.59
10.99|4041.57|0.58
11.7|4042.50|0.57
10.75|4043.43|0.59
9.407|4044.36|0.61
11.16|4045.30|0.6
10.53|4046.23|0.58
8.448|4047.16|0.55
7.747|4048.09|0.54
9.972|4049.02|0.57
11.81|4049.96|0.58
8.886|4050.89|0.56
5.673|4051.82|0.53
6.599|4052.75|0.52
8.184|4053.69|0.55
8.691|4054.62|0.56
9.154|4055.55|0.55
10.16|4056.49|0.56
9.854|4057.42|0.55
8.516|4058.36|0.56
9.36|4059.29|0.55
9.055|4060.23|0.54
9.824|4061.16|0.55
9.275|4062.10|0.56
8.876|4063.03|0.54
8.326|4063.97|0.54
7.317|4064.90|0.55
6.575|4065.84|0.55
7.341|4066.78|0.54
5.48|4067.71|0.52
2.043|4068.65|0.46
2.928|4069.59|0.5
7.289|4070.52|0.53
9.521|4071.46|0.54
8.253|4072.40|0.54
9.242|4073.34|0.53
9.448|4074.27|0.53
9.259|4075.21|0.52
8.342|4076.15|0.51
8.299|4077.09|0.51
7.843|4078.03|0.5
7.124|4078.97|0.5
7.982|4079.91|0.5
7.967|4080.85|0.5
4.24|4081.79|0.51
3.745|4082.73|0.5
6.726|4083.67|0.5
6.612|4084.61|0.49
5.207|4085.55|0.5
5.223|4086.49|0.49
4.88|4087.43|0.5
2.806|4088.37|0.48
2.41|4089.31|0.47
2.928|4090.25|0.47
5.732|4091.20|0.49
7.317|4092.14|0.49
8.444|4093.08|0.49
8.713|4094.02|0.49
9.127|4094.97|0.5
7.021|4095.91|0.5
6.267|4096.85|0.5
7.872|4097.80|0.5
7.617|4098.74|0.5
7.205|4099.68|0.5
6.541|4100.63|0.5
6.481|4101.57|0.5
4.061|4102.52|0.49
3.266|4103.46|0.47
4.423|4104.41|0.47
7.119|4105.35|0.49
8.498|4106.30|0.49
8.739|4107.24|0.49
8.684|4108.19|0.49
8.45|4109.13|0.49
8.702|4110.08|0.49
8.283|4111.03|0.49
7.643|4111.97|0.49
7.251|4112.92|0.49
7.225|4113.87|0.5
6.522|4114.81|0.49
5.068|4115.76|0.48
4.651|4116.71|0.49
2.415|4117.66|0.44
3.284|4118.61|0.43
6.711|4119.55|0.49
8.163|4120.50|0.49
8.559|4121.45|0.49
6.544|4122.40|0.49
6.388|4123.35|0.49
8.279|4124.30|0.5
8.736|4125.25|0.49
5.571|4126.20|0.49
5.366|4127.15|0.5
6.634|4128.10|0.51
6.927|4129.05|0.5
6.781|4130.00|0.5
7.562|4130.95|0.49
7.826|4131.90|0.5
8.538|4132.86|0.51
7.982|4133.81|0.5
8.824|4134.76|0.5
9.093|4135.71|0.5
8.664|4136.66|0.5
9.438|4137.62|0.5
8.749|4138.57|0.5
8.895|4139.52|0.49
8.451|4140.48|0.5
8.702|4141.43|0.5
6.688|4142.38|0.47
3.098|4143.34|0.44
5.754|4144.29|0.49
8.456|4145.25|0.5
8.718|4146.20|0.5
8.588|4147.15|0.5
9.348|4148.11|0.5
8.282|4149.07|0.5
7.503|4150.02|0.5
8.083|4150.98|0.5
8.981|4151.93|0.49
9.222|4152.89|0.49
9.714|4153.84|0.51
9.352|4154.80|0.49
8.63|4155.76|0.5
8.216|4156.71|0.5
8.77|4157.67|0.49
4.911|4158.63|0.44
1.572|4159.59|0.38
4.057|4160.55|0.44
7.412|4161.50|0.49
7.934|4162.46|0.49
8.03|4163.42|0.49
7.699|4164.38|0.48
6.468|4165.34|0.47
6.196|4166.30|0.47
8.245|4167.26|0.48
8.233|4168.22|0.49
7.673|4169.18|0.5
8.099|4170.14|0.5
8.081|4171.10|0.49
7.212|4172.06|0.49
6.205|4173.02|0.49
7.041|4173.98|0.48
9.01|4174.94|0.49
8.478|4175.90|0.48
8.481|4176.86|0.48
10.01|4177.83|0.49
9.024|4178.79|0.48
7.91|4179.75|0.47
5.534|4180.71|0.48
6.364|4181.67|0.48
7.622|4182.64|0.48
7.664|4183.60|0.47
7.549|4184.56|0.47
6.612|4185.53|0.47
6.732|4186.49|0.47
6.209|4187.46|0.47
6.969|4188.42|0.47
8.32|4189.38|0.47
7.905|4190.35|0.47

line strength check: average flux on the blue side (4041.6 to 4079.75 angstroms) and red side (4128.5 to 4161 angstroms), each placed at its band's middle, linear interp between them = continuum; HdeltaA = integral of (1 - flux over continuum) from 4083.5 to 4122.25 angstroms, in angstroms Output 8.2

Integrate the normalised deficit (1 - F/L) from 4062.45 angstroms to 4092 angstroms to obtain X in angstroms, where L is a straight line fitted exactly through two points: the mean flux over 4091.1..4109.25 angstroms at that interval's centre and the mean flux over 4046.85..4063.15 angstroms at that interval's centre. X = 5.8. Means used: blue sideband 8.9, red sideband 7.08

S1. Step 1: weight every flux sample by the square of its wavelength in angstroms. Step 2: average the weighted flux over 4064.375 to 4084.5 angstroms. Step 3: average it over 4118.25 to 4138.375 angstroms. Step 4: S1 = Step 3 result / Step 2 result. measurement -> 1.10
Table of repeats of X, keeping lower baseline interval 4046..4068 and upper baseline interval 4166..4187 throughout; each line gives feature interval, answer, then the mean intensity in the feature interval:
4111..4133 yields 3.87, 6.65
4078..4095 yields 4.92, 5.93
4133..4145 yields 0.07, 7.89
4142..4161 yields 1.06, 7.4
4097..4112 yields 2.08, 7.07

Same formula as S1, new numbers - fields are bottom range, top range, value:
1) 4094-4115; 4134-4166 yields 1.10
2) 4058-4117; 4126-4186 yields 1.14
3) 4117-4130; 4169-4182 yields 1.25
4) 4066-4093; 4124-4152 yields 1.27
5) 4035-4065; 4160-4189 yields 0.83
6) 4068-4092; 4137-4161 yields 1.27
